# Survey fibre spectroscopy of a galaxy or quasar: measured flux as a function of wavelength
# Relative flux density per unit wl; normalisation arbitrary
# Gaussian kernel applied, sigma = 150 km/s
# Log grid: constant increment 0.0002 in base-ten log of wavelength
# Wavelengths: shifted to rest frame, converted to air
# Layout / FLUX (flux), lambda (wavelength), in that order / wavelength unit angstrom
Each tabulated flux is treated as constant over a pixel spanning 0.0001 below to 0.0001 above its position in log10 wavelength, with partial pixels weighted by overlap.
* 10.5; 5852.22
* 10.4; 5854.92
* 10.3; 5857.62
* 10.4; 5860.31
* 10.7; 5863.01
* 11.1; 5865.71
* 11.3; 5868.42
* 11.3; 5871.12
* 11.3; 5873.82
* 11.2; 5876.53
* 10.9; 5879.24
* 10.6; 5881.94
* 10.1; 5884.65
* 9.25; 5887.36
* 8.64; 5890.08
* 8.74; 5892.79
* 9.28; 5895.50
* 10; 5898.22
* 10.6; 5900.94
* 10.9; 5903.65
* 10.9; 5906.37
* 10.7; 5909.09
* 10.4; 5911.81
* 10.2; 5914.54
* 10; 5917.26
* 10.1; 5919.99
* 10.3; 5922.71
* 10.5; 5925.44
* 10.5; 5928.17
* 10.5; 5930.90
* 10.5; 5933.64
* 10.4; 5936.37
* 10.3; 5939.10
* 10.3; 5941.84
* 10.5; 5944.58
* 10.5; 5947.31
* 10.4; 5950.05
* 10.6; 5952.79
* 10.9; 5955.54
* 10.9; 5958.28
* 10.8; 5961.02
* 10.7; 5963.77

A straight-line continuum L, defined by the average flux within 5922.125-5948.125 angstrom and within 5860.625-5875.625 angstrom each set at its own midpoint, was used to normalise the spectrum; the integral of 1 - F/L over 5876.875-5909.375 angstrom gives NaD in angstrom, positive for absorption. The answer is 2.3 angstrom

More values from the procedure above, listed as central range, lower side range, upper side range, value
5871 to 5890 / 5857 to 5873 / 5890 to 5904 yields -0.3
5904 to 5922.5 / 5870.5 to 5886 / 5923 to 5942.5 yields 0.3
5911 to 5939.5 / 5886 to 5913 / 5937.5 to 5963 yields -0.2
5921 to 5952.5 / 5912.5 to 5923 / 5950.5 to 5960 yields 0.1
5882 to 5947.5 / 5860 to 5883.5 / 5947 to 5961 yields 4.0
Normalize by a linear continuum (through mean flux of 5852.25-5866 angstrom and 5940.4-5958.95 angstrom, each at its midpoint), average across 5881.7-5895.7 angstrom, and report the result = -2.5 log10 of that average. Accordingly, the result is 0.13 mag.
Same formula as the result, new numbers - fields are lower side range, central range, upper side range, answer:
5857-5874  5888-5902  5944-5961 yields 0.15 mag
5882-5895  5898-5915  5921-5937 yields -0.08 mag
